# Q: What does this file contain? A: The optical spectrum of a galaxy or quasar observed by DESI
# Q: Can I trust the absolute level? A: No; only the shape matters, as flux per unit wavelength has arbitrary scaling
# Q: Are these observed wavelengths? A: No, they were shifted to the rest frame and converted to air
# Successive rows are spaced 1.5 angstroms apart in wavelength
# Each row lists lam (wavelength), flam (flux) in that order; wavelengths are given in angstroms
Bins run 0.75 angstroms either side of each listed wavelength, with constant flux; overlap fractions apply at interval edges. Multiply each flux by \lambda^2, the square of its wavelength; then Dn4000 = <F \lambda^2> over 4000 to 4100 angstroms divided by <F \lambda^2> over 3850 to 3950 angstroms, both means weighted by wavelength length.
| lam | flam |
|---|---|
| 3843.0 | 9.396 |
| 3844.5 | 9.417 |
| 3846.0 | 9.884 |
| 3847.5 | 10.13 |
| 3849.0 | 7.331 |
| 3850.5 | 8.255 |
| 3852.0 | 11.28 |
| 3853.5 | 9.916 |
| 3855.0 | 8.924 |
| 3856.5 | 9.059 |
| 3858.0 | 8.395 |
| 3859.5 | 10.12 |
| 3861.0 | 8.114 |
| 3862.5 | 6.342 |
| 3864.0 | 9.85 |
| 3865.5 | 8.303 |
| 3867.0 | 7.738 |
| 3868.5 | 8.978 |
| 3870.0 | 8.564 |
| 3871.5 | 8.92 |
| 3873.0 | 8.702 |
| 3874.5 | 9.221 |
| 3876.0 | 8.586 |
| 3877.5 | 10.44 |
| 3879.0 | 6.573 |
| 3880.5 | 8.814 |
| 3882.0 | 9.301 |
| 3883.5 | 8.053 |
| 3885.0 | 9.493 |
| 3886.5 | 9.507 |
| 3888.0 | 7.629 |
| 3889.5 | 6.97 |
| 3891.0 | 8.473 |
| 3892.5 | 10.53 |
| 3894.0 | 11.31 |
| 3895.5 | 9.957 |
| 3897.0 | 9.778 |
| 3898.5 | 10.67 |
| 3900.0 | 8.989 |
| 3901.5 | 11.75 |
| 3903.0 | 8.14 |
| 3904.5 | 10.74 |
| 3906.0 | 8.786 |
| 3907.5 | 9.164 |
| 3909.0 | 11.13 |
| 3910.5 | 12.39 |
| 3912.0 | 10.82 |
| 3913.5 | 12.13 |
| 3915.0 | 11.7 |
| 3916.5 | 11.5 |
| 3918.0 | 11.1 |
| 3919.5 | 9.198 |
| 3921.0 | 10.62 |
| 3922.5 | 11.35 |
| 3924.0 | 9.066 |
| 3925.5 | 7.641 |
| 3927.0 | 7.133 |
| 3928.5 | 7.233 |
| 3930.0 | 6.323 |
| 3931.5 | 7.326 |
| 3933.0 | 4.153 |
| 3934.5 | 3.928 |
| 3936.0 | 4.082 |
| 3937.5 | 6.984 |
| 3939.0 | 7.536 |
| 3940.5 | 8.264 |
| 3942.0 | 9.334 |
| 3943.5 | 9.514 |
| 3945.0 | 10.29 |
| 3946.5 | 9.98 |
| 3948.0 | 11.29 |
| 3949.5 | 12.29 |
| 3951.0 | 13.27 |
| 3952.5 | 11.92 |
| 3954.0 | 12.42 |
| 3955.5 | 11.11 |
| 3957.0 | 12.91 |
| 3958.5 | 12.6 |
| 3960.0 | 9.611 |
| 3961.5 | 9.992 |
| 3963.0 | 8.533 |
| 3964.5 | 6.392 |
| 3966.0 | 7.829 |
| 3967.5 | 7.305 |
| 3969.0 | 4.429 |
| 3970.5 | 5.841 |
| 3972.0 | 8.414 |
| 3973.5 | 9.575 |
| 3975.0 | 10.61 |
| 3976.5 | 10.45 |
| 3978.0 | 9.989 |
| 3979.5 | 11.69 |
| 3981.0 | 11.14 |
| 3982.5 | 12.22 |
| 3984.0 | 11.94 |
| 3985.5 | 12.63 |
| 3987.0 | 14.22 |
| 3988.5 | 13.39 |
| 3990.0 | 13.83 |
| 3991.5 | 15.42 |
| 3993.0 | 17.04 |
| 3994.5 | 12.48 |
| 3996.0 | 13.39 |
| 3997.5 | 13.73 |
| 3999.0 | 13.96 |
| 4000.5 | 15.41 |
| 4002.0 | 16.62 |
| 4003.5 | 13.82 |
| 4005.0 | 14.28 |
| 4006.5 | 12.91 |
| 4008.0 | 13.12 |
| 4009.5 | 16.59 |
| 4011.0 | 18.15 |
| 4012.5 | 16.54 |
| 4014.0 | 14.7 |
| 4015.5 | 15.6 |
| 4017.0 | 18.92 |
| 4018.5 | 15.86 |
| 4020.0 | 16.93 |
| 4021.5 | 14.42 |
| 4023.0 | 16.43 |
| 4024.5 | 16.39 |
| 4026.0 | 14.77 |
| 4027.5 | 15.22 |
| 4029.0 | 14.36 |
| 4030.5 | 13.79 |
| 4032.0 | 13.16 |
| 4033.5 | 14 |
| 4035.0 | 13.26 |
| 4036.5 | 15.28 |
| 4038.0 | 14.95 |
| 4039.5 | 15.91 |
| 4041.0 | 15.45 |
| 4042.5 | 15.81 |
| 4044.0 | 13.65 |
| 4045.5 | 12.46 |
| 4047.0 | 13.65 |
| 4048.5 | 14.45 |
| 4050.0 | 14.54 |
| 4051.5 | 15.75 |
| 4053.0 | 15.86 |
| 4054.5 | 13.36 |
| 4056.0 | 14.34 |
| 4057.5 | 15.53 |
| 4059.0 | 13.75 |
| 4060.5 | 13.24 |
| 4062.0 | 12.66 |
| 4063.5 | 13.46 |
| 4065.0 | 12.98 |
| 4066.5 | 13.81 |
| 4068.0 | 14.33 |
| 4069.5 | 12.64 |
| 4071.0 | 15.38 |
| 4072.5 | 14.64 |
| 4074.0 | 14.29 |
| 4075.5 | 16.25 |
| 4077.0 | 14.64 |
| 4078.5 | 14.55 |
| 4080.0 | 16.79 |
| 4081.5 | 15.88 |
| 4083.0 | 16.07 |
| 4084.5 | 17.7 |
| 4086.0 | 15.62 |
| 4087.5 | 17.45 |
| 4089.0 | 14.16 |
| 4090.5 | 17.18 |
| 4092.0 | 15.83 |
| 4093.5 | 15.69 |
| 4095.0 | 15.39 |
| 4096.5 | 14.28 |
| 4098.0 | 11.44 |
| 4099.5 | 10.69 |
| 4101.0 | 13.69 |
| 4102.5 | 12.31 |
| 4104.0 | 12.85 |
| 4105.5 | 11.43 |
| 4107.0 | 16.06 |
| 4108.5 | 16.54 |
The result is 1.77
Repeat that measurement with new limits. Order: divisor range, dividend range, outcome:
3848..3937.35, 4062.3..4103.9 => 1.80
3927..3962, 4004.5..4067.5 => 1.68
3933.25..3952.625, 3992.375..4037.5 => 1.75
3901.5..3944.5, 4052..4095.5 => 1.82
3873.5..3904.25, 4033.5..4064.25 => 1.69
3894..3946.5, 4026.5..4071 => 1.66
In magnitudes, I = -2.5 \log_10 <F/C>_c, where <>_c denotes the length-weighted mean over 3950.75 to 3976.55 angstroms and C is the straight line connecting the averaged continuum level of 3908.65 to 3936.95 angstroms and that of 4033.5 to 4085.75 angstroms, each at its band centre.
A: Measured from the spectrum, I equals 0.11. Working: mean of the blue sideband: 8.84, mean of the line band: 9.53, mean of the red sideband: 14.6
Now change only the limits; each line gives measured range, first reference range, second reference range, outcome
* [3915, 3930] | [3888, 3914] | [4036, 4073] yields 0.13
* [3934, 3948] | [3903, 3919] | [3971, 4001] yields 0.39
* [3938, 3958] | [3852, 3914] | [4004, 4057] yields 0.10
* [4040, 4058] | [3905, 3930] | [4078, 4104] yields -0.07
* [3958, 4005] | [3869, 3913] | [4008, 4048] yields 0.16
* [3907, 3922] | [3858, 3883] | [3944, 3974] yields -0.19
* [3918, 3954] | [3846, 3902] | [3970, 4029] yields 0.29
